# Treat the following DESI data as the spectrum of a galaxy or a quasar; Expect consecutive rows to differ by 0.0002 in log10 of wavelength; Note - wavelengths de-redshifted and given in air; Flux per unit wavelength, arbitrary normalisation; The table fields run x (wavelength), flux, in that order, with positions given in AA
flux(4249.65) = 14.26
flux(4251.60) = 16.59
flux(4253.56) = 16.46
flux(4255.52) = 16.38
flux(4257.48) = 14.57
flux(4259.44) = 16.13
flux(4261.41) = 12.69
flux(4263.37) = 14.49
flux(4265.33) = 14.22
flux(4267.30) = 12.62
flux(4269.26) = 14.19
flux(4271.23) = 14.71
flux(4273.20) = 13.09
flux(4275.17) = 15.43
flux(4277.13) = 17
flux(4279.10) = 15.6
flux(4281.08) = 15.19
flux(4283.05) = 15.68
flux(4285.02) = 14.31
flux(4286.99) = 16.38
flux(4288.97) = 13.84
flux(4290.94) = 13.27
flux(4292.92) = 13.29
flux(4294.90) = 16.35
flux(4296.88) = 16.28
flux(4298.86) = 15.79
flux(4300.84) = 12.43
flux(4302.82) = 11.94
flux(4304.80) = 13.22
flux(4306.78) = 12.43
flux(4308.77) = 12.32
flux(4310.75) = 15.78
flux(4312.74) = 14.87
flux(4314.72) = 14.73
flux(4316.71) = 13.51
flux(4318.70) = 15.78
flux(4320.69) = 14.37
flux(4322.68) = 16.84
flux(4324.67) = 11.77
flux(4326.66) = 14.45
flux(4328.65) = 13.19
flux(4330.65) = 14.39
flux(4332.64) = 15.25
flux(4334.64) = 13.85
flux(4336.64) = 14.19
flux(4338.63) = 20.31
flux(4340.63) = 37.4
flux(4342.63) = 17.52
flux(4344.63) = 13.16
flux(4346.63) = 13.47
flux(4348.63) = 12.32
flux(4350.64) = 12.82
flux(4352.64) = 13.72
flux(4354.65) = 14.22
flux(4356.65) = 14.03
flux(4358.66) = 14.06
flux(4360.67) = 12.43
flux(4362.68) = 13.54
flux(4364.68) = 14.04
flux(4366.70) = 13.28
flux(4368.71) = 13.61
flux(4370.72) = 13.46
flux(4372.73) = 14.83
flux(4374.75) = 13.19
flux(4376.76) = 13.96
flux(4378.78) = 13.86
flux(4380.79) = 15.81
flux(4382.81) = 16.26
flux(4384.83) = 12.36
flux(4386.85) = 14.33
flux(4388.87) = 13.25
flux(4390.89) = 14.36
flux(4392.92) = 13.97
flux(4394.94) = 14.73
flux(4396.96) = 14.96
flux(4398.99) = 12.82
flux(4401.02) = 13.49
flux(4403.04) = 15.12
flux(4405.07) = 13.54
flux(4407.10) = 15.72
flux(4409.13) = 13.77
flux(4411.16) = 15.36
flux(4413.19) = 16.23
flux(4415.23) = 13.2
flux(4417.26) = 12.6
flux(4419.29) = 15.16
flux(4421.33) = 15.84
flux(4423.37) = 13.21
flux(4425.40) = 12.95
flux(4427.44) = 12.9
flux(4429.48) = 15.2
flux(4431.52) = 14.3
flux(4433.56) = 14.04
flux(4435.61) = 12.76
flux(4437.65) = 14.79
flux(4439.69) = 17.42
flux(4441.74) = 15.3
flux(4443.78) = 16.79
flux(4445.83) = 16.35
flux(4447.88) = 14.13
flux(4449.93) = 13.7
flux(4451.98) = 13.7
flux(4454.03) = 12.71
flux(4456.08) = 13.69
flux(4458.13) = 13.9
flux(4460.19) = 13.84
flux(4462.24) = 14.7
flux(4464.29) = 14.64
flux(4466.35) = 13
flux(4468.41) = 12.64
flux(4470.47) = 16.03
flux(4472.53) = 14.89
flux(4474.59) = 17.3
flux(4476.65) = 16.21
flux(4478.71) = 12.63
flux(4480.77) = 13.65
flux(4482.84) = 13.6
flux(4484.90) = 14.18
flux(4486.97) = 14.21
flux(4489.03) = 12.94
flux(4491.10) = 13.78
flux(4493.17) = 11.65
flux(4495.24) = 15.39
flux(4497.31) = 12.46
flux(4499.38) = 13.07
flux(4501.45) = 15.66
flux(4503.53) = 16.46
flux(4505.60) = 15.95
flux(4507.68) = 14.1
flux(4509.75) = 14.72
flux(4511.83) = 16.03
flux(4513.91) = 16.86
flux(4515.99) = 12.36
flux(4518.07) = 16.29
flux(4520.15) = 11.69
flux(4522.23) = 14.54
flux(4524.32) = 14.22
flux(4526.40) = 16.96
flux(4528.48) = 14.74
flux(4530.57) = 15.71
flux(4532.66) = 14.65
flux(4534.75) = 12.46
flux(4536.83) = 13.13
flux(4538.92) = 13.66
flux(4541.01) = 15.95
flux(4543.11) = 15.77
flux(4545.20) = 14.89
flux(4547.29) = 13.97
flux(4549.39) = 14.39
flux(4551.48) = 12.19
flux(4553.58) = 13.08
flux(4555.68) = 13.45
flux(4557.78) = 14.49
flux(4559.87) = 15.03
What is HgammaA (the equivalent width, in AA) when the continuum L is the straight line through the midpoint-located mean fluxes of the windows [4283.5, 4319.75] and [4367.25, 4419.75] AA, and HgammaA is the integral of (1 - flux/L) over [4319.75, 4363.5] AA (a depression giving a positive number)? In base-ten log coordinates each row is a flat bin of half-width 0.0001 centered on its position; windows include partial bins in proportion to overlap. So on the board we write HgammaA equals -3.4 AA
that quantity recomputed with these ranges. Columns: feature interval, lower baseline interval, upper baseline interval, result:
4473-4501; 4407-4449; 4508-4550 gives 1.3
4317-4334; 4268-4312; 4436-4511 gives 0.0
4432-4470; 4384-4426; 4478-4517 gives -0.5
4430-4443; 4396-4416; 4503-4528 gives -0.2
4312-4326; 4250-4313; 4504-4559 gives 0.0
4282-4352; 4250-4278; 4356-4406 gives -3.0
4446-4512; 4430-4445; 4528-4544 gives 2.6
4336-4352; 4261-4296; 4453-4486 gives -3.5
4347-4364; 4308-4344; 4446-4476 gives 2.5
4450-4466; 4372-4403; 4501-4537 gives 0.8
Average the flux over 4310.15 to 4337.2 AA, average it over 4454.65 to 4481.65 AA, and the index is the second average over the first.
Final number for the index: 0.99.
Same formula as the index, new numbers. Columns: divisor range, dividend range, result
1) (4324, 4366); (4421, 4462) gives 0.94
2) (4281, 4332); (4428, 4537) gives 1.01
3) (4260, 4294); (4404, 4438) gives 0.98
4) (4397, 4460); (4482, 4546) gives 1.01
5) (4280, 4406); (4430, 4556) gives 0.99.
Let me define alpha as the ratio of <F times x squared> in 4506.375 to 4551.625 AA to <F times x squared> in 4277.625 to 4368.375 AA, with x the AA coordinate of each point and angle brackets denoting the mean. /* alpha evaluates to 1.08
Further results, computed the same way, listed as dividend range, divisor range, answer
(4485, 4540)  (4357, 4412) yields 1.08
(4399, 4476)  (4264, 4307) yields 1.07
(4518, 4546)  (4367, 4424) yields 1.09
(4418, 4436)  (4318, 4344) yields 0.87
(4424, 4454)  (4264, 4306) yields 1.07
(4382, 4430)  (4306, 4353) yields 0.96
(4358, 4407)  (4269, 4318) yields 1.01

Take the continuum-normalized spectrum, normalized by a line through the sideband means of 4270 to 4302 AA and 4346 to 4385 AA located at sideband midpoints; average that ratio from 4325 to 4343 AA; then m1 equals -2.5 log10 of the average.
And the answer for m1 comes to -0.23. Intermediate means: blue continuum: 14.9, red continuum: 13.8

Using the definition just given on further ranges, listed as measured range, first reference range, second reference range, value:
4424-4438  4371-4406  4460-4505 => 0.03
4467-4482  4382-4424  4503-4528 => 0.00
